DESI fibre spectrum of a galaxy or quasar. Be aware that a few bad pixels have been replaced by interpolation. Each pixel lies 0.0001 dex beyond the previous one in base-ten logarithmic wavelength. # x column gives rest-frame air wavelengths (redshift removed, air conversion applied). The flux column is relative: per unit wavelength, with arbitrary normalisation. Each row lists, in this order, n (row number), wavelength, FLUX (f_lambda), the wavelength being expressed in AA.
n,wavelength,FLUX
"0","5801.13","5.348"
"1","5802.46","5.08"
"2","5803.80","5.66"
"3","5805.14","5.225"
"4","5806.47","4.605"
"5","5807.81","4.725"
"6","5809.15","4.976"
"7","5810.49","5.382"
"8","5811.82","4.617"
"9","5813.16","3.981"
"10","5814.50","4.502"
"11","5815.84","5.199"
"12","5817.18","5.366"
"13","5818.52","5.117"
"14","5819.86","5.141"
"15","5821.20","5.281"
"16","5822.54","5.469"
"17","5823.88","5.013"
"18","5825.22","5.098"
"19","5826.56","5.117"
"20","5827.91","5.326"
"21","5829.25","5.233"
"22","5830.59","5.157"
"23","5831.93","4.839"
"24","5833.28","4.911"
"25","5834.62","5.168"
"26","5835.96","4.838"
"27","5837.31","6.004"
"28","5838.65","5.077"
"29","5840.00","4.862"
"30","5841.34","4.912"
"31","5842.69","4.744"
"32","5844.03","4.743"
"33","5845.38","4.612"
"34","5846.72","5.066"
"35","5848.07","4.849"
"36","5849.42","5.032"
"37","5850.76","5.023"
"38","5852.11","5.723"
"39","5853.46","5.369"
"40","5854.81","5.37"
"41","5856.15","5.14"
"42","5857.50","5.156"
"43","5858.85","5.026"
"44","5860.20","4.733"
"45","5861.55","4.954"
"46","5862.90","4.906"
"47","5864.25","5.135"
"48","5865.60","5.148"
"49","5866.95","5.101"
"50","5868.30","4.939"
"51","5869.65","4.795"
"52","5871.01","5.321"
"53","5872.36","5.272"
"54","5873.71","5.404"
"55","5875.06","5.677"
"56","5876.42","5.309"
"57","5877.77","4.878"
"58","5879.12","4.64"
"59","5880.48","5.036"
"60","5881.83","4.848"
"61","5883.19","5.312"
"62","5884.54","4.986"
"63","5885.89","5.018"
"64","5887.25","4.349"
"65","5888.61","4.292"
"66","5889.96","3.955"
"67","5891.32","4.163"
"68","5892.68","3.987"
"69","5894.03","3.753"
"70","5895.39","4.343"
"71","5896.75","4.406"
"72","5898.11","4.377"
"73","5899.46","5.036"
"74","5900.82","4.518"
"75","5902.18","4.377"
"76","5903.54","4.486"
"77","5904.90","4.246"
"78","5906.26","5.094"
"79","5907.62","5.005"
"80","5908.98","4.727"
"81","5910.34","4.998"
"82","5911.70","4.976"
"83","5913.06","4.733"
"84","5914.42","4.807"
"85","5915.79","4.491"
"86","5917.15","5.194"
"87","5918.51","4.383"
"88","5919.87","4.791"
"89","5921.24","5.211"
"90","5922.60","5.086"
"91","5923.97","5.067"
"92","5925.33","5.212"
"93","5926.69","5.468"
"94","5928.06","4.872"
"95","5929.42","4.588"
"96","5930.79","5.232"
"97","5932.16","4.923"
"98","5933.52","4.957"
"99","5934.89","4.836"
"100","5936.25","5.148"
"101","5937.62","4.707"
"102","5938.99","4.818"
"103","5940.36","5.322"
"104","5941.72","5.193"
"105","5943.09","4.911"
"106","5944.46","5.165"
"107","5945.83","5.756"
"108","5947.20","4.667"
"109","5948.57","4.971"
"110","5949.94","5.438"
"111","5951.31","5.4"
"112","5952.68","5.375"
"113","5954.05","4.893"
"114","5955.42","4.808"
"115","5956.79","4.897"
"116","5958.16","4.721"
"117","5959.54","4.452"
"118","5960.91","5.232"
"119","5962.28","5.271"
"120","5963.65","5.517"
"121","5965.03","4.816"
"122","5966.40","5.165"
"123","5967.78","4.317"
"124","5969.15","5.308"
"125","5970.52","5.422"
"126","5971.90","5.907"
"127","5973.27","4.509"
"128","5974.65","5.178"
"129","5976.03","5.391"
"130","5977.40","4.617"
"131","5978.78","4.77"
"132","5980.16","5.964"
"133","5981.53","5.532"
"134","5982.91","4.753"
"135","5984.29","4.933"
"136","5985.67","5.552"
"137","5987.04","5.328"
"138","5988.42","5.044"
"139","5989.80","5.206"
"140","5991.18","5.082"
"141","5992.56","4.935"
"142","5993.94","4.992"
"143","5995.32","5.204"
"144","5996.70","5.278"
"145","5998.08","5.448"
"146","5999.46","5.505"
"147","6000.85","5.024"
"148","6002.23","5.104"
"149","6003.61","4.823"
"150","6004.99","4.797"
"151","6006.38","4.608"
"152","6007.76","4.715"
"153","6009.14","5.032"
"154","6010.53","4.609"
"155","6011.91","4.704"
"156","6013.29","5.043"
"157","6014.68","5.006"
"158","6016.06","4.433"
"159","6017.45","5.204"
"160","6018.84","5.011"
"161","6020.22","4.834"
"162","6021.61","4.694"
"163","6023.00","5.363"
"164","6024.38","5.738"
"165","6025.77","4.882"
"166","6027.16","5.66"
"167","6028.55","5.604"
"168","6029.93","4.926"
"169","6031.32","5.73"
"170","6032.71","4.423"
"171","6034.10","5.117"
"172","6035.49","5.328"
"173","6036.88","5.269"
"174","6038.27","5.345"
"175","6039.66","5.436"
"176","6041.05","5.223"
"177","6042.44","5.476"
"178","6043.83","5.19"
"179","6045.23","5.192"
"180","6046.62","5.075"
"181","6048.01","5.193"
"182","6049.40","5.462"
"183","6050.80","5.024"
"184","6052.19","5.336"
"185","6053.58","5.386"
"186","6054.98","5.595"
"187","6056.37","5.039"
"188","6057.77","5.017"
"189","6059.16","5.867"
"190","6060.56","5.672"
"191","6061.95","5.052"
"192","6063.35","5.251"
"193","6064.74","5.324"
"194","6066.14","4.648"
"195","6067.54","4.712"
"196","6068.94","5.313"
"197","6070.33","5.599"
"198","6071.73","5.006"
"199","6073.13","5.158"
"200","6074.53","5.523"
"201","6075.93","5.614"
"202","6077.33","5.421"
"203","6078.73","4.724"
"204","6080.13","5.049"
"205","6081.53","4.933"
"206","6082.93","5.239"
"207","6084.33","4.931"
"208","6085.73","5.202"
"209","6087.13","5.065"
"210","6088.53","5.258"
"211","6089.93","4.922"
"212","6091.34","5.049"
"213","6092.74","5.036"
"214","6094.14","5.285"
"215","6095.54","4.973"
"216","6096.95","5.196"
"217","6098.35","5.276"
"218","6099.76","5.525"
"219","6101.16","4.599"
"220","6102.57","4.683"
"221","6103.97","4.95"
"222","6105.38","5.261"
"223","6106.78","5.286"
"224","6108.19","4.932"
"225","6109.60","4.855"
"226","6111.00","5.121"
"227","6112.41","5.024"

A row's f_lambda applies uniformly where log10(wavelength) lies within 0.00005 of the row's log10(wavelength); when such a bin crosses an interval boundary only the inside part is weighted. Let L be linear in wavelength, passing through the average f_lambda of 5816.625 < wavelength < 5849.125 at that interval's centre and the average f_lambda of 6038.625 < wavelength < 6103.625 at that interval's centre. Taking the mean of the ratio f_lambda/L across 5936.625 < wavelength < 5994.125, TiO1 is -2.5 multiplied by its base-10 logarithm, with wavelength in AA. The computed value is 0.01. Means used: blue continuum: 5.08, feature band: 5.1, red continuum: 5.19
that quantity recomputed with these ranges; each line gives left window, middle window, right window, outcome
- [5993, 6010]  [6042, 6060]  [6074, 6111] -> -0.05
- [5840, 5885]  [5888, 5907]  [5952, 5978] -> 0.16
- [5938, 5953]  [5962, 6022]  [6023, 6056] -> 0.04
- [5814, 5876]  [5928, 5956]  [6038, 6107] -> 0.02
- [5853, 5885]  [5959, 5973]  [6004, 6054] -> -0.01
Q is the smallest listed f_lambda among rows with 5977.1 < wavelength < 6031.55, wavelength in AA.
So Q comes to 4.433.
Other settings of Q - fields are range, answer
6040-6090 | 4.648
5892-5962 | 3.753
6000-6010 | 4.608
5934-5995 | 4.317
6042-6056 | 5.024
